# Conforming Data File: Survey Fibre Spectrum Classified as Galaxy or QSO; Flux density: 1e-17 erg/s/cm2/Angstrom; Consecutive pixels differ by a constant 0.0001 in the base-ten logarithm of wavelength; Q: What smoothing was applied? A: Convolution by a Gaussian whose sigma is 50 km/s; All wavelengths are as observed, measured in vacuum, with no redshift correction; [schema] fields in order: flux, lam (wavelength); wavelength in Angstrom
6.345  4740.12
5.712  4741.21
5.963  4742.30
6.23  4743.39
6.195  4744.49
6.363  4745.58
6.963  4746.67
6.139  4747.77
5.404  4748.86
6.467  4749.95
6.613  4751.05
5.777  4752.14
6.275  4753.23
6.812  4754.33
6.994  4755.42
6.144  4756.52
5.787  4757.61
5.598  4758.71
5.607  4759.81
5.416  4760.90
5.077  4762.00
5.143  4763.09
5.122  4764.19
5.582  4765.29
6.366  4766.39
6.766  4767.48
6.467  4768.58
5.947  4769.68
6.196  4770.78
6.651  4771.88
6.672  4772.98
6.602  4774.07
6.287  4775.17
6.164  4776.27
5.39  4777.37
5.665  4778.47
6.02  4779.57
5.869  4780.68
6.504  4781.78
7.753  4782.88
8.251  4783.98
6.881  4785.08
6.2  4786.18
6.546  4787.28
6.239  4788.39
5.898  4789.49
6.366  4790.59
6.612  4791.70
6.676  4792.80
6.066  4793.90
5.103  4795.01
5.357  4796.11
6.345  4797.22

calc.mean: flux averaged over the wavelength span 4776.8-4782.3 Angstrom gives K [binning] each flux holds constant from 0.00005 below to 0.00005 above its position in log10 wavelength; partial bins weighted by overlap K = 5.88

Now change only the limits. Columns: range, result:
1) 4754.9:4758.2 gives 6.29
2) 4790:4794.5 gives 6.41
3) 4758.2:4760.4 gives 5.6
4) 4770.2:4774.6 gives 6.53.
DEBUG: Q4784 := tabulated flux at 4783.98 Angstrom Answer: 8.251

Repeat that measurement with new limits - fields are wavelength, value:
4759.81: 5.607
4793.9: 6.066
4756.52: 6.144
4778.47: 5.665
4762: 5.077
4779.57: 6.02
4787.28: 6.546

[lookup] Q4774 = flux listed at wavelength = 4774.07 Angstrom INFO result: 6.602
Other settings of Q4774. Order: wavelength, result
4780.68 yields 5.869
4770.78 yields 6.196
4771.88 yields 6.651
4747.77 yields 6.139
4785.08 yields 6.881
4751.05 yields 6.613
